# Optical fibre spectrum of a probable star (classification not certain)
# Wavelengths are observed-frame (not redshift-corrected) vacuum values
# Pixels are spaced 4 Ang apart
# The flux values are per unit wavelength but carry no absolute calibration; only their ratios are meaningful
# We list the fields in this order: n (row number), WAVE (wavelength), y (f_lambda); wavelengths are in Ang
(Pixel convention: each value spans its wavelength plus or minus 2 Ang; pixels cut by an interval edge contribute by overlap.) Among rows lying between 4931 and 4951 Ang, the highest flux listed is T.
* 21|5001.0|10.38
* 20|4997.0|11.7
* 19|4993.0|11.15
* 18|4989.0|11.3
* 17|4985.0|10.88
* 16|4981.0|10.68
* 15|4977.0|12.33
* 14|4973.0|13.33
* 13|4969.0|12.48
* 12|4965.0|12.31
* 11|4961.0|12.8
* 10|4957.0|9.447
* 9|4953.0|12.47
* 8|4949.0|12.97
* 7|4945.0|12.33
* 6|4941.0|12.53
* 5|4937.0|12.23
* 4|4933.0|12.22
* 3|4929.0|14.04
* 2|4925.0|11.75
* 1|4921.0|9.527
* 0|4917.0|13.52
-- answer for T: 12.97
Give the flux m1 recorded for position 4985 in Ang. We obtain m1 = 10.88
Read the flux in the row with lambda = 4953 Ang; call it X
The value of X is 12.47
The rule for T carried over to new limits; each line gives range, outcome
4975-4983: 12.33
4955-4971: 12.8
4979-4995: 11.3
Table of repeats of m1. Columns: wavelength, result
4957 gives 9.447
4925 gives 11.75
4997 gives 11.7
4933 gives 12.22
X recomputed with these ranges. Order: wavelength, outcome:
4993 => 11.15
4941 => 12.53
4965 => 12.31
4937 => 12.23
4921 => 9.527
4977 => 12.33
